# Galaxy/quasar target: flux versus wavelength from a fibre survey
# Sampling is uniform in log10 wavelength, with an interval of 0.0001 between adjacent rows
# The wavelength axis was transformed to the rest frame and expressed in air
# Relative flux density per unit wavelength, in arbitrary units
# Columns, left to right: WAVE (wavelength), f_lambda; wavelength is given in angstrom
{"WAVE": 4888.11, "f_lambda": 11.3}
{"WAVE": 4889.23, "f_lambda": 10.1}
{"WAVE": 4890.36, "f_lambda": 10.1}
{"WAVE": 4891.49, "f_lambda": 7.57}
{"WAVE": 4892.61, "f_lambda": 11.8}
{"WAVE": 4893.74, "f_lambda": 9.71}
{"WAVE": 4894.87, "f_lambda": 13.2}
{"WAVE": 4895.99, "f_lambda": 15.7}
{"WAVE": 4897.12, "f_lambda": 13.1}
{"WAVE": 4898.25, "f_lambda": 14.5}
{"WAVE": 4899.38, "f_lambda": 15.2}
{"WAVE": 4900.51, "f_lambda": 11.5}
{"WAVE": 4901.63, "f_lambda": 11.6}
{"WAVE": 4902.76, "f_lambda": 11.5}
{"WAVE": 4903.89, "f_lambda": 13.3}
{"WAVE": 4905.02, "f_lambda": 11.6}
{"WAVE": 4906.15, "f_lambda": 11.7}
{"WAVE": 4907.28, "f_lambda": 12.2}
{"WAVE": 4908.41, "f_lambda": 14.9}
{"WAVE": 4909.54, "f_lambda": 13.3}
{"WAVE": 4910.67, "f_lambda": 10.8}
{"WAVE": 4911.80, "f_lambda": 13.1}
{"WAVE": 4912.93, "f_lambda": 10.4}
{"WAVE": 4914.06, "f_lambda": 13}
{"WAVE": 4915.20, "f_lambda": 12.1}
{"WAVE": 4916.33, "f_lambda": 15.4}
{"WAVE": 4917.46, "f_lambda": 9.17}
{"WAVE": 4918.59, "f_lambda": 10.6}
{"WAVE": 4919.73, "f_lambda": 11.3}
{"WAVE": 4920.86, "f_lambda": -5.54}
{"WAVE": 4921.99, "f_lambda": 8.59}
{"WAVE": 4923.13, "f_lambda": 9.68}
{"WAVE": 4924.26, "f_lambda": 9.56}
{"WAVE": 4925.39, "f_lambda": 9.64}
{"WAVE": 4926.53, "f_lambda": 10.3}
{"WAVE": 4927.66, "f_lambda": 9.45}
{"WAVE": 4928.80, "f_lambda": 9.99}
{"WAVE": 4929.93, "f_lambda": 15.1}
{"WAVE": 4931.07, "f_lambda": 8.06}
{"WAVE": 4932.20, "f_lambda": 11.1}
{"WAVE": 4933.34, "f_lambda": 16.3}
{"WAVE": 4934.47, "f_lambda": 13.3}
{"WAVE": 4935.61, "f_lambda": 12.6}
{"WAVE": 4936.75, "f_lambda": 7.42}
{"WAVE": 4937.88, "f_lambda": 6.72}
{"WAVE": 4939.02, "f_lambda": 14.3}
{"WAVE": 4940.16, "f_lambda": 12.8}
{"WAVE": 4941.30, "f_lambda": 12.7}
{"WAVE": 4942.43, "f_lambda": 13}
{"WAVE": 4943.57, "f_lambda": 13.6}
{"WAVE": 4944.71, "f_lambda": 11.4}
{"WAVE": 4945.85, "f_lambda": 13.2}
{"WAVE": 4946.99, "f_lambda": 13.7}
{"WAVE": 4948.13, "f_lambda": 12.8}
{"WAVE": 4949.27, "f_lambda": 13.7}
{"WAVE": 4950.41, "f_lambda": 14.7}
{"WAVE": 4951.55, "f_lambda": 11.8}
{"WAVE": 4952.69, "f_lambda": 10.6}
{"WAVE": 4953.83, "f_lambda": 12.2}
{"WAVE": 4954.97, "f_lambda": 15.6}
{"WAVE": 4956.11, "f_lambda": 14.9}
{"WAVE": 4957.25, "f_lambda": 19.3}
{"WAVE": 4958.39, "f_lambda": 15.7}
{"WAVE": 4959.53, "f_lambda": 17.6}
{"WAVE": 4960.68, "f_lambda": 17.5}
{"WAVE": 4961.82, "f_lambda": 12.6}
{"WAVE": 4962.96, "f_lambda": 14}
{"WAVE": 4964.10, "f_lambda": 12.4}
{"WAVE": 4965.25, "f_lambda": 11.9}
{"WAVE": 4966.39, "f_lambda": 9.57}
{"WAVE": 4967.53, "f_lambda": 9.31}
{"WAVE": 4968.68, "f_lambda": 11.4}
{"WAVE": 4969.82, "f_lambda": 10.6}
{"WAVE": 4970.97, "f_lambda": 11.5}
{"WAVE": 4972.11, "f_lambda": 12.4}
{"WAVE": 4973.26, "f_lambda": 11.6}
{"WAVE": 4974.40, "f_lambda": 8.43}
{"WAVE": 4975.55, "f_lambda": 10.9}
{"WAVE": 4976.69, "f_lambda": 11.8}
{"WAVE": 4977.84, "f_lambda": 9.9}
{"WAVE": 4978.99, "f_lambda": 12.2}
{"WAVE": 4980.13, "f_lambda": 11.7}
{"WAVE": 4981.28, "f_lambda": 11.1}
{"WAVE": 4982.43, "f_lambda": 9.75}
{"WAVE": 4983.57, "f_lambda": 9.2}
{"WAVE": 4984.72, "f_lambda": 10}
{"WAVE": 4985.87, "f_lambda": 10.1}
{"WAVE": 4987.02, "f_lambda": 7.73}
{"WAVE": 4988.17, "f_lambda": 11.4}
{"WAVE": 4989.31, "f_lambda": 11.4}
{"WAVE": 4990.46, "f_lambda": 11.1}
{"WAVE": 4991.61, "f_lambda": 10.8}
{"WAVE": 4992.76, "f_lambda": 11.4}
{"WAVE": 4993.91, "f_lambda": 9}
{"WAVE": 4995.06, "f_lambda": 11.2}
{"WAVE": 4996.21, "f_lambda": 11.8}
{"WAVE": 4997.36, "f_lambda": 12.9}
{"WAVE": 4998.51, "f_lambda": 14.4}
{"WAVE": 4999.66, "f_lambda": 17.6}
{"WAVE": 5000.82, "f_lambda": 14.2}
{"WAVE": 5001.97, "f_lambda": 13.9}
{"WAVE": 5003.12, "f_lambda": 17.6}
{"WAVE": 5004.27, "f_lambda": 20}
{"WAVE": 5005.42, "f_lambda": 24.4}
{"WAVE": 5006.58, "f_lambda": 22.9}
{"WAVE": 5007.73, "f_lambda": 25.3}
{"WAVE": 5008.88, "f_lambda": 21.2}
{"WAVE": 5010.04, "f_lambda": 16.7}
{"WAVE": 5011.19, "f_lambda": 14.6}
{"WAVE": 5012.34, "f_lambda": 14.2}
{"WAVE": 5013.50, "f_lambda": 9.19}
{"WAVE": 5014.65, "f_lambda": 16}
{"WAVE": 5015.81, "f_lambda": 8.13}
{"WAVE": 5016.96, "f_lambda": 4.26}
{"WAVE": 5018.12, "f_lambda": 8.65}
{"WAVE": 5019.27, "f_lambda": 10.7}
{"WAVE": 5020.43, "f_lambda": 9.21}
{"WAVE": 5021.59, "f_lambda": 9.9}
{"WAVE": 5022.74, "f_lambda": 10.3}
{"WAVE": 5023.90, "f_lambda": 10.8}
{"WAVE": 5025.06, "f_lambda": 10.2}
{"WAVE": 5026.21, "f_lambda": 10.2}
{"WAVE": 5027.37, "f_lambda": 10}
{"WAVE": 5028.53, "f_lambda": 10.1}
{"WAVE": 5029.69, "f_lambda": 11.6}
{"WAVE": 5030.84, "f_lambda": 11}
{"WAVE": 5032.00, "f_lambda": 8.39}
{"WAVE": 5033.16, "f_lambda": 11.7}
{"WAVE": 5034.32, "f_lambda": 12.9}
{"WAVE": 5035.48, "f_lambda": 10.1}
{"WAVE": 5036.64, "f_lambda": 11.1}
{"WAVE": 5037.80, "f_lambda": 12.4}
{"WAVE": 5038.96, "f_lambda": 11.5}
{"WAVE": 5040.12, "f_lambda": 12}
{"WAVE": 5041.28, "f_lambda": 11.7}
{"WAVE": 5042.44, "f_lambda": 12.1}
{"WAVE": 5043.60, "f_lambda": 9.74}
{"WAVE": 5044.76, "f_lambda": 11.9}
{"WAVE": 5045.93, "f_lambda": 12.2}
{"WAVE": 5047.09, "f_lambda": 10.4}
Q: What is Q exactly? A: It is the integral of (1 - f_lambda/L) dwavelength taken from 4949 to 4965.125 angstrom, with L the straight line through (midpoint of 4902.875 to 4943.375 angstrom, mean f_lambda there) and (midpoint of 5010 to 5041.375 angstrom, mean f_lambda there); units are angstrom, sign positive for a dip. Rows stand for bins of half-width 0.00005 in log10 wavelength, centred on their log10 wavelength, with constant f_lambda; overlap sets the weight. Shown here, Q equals -4.9 angstrom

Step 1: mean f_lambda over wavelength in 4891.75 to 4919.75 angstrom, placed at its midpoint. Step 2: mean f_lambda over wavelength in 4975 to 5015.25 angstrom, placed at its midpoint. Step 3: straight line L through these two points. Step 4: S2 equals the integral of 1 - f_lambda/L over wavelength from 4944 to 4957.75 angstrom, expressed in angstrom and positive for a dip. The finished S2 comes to -0.6 angstrom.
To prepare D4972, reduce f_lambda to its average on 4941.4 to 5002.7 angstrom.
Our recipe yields 12.3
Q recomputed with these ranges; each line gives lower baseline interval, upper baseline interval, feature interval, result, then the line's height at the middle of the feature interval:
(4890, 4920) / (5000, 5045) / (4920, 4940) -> 4.0 angstrom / 12.3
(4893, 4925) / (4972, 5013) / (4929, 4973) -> -1.1 angstrom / 12.5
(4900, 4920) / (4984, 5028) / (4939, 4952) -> -0.7 angstrom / 12.4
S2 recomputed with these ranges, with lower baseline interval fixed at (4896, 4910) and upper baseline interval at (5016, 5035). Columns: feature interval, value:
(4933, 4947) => -0.2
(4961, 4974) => -0.3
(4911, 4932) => 4.2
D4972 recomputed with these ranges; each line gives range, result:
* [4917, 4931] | 8.95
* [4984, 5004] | 12.2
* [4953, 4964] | 15.3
